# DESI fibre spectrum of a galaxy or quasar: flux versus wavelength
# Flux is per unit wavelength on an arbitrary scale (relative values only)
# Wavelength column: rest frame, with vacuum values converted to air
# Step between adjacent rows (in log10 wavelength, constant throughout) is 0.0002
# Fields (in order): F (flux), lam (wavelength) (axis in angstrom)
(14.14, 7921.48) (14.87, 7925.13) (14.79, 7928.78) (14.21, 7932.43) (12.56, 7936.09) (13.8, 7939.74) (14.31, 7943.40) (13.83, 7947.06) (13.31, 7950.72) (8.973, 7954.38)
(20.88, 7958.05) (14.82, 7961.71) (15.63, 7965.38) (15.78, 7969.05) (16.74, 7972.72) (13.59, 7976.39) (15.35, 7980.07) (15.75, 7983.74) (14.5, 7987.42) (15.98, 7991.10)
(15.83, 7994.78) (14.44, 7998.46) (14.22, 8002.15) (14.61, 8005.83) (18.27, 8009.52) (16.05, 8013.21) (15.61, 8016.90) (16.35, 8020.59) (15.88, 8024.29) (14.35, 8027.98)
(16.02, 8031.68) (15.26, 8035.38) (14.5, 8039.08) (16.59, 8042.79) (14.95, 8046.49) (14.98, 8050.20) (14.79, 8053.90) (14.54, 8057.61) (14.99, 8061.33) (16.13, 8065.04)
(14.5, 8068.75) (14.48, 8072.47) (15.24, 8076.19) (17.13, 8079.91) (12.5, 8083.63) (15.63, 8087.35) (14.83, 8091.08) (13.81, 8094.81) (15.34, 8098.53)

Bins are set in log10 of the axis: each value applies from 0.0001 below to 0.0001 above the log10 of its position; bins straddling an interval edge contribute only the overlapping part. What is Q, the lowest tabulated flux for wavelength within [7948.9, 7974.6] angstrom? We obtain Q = 8.973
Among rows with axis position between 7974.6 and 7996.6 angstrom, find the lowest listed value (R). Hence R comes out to 13.59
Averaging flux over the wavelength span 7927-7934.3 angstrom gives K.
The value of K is 14.5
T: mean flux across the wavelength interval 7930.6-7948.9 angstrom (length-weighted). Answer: 13.7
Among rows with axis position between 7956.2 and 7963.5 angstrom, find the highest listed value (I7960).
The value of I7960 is 20.88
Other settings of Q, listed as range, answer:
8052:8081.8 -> 14.48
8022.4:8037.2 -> 14.35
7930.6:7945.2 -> 12.56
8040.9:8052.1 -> 14.95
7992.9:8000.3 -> 14.44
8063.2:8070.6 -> 14.5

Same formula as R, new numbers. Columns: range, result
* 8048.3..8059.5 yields 14.54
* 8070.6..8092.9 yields 12.5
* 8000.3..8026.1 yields 14.22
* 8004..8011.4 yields 14.61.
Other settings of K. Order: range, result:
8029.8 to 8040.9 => 15.3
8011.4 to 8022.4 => 16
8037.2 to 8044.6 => 15.5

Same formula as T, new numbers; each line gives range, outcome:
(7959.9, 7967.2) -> 15.2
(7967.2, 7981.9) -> 15.4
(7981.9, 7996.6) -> 15.5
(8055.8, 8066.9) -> 15.2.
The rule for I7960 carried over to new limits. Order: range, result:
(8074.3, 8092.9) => 17.13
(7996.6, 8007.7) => 14.61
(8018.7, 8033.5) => 16.35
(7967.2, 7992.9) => 16.74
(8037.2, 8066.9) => 16.59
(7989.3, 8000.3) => 15.98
